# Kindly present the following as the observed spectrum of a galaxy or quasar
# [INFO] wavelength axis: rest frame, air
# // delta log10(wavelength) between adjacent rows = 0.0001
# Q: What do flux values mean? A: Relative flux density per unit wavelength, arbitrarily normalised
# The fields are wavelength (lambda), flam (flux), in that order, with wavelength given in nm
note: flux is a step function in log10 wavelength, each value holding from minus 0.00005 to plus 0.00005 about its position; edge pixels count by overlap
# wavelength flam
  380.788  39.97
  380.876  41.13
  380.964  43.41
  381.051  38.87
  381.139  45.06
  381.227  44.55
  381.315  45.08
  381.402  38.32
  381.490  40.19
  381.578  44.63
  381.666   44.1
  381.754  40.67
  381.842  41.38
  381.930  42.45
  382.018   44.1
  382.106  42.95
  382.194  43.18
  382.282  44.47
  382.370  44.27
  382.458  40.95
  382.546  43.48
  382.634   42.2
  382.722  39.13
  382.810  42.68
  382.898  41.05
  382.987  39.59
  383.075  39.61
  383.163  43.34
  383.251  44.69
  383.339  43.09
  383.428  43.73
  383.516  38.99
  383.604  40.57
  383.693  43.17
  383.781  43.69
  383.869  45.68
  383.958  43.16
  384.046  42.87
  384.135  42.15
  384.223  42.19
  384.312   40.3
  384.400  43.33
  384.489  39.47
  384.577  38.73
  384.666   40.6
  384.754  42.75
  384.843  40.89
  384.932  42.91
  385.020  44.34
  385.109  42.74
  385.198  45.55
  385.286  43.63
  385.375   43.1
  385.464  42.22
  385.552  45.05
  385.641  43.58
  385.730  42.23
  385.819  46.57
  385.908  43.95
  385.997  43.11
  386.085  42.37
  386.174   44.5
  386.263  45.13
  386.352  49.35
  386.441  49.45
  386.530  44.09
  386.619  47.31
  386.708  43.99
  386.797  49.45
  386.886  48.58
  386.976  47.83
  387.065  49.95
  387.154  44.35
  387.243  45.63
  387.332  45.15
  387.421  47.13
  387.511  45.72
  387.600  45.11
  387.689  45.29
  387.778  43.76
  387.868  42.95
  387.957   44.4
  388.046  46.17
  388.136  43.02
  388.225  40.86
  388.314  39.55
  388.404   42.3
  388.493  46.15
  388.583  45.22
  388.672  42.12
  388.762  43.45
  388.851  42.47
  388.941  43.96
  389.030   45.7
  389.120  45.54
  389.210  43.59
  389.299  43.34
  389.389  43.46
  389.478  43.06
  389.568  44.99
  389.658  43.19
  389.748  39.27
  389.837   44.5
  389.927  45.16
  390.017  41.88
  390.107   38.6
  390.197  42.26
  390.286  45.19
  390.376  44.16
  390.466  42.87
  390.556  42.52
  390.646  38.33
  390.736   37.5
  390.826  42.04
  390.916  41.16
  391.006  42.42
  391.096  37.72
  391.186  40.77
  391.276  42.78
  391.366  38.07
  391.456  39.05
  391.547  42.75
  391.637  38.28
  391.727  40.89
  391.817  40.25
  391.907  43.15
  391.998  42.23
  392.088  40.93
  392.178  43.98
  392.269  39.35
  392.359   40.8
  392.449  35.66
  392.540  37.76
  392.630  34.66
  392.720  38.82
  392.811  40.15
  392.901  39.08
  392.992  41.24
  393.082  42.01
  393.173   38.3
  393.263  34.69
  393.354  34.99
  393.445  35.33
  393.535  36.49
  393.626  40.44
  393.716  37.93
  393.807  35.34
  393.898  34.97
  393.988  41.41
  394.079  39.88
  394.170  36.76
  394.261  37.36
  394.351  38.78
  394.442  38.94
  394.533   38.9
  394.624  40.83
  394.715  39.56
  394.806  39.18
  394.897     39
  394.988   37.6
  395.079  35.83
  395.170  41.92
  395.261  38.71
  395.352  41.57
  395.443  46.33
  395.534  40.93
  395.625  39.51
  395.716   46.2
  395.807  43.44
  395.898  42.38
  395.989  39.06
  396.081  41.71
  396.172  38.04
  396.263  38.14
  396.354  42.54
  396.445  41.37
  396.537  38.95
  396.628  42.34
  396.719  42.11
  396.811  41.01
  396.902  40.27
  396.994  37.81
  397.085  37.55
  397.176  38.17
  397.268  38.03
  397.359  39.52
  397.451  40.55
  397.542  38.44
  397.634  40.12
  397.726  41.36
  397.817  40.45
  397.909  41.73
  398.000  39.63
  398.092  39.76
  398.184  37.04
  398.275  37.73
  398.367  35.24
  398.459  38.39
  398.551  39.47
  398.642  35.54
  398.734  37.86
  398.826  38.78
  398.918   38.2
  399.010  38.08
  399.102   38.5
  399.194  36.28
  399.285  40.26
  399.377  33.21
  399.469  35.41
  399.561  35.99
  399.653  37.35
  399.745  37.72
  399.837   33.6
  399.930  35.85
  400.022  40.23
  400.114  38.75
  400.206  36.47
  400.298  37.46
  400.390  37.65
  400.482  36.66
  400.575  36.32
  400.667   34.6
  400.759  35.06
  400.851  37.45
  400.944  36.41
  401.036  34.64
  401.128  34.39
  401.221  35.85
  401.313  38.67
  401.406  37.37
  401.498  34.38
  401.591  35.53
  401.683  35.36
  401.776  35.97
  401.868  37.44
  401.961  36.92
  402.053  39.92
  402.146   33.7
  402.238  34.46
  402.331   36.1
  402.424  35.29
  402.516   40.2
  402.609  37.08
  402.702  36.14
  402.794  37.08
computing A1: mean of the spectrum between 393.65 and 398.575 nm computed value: 39.6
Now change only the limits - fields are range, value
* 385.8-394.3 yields 42.1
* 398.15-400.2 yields 37.2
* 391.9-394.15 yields 38.7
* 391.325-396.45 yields 39.5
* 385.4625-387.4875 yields 45.8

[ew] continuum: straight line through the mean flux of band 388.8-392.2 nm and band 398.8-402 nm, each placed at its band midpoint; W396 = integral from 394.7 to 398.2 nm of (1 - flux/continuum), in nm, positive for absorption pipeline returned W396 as -0.13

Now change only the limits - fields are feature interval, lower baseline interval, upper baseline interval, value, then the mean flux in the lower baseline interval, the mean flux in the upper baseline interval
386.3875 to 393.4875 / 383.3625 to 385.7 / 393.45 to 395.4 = -0.351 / 42.5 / 38.6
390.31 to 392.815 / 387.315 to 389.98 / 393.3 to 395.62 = 0.057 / 43.9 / 38.8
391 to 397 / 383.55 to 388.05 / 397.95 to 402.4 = 0.042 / 44.2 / 36.8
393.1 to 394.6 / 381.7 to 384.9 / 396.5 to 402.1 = 0.059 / 42.1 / 37.7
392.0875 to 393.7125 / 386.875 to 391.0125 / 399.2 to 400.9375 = 0.104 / 43.6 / 36.7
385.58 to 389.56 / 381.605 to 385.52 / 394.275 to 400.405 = -0.323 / 42.4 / 39.1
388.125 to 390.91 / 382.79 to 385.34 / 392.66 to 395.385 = -0.177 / 42.3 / 38.5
